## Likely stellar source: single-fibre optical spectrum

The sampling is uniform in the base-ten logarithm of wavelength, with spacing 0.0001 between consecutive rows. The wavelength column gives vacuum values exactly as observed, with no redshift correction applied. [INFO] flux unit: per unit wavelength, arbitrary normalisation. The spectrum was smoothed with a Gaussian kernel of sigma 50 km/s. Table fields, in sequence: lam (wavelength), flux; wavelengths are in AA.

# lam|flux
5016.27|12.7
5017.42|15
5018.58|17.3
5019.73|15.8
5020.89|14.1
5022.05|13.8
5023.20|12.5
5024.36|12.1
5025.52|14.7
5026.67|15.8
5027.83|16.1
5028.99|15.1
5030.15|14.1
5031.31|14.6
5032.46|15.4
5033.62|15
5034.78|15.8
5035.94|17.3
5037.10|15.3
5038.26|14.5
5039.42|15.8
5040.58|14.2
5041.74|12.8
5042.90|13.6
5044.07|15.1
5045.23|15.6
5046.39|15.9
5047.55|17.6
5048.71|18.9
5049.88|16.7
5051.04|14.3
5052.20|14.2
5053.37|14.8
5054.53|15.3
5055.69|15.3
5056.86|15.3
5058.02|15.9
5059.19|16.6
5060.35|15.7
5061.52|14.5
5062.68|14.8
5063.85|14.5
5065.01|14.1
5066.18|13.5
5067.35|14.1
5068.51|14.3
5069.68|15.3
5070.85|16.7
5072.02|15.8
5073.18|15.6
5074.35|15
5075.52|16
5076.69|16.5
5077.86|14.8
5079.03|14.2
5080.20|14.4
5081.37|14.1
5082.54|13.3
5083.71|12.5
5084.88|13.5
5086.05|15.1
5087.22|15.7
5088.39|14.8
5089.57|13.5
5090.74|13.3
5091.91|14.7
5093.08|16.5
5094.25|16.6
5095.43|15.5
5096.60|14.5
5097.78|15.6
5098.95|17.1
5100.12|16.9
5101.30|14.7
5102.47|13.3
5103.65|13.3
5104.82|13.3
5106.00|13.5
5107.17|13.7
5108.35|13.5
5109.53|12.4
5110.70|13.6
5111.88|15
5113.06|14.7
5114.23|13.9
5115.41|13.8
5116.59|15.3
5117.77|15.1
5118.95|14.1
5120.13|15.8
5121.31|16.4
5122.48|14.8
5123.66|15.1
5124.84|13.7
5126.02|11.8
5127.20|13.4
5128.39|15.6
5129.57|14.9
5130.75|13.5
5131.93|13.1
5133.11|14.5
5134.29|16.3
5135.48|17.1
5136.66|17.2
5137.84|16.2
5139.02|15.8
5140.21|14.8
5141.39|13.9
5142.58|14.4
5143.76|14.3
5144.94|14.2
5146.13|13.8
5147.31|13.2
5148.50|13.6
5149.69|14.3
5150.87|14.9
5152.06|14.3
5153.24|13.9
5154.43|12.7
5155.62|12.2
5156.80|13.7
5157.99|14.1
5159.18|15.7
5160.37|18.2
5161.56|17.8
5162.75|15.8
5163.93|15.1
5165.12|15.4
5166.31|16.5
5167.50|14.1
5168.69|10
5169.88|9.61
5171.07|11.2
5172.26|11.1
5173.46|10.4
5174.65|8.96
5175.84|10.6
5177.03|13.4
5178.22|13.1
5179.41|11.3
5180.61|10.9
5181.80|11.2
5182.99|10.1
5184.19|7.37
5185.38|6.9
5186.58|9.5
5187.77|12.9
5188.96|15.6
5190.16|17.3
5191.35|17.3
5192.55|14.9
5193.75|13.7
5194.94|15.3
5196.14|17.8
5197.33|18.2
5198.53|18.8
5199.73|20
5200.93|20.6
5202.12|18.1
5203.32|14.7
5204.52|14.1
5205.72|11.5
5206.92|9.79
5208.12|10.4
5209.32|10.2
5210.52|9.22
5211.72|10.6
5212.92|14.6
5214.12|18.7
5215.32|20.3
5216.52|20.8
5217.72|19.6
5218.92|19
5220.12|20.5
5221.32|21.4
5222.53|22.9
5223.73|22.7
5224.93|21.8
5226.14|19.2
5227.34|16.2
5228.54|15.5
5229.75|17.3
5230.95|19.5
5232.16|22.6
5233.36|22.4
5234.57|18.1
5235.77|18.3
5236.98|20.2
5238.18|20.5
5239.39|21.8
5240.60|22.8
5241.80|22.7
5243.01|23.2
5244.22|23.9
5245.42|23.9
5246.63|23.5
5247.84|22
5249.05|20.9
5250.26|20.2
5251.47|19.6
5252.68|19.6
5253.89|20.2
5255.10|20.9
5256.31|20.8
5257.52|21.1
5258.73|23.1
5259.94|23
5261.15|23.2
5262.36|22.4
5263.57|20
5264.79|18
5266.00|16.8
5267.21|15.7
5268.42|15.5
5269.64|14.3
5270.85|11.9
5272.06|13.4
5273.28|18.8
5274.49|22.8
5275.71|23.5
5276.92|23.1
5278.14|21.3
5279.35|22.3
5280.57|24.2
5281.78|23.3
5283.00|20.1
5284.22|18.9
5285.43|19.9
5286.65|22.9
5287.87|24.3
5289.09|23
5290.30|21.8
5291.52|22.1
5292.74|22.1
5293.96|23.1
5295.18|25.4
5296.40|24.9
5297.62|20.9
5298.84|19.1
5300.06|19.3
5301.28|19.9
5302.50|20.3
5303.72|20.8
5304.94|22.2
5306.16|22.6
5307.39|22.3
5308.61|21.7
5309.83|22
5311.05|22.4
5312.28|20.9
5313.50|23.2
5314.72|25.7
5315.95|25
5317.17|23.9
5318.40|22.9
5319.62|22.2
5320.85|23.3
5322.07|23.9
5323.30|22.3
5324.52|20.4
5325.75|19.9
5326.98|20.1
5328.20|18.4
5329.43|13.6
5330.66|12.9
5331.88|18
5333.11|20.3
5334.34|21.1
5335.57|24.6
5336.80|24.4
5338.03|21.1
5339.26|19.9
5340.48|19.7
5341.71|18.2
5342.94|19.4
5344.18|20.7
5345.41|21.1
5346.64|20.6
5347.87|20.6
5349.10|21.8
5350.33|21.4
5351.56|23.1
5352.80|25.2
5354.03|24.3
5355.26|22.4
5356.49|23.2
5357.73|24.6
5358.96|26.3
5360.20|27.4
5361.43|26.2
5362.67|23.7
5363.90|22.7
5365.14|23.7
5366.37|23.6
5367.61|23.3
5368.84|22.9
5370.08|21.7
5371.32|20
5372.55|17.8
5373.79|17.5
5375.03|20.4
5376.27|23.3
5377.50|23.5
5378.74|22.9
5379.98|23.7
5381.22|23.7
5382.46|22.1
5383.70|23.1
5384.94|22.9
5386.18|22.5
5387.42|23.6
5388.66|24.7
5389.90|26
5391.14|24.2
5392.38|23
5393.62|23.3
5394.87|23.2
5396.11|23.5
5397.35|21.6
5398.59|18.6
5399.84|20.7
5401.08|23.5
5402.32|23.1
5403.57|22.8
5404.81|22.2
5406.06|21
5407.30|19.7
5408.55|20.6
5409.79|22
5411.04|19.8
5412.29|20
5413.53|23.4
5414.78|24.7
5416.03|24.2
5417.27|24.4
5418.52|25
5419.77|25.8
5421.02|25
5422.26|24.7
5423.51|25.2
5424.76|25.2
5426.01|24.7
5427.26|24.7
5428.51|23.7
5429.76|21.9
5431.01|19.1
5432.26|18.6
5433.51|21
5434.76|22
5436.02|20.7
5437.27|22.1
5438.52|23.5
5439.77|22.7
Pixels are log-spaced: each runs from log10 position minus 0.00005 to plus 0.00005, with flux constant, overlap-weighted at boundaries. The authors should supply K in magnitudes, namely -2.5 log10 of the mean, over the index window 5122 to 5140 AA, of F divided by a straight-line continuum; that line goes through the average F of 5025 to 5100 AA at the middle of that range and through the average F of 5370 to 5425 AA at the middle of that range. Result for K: 0.13 mag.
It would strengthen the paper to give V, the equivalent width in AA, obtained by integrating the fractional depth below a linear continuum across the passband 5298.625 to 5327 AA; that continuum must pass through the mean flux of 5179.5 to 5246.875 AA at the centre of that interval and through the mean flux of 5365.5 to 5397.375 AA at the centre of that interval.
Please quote -2.3 AA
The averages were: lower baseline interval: 17.1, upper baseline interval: 22.6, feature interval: 22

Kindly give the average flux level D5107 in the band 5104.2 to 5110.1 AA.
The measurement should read 13.3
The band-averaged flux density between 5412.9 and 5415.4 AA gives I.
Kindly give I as 24.1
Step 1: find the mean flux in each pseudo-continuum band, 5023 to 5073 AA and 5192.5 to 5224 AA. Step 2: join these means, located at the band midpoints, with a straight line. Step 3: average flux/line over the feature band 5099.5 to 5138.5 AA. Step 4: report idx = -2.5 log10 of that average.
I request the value 0.09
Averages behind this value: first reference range 15.1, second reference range 16.6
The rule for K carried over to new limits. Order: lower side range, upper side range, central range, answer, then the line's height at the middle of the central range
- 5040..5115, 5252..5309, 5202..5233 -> 0.12 mag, 18.9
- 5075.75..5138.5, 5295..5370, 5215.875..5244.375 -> -0.10 mag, 18.6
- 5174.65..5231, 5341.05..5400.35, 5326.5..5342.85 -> 0.09 mag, 21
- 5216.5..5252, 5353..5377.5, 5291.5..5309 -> 0.01 mag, 21.9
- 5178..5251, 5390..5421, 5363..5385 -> -0.02 mag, 21.7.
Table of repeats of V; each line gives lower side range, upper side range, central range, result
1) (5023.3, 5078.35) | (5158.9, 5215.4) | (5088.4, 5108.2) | -0.1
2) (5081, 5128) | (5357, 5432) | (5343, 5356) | -0.2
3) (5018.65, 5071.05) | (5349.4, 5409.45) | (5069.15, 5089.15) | 1.2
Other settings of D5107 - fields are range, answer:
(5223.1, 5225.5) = 22.3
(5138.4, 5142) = 14.8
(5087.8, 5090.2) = 14.1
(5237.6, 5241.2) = 21.7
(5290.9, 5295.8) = 23.1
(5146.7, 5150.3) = 13.7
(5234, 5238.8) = 19.3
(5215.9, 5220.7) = 20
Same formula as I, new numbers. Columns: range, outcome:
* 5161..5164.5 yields 16.3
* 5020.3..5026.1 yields 13.4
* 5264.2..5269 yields 16.5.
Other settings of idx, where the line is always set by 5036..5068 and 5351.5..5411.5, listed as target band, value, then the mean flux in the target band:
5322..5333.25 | 0.15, 18.7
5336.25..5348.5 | 0.07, 20.6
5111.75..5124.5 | 0.12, 14.9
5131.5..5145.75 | 0.14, 15.2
